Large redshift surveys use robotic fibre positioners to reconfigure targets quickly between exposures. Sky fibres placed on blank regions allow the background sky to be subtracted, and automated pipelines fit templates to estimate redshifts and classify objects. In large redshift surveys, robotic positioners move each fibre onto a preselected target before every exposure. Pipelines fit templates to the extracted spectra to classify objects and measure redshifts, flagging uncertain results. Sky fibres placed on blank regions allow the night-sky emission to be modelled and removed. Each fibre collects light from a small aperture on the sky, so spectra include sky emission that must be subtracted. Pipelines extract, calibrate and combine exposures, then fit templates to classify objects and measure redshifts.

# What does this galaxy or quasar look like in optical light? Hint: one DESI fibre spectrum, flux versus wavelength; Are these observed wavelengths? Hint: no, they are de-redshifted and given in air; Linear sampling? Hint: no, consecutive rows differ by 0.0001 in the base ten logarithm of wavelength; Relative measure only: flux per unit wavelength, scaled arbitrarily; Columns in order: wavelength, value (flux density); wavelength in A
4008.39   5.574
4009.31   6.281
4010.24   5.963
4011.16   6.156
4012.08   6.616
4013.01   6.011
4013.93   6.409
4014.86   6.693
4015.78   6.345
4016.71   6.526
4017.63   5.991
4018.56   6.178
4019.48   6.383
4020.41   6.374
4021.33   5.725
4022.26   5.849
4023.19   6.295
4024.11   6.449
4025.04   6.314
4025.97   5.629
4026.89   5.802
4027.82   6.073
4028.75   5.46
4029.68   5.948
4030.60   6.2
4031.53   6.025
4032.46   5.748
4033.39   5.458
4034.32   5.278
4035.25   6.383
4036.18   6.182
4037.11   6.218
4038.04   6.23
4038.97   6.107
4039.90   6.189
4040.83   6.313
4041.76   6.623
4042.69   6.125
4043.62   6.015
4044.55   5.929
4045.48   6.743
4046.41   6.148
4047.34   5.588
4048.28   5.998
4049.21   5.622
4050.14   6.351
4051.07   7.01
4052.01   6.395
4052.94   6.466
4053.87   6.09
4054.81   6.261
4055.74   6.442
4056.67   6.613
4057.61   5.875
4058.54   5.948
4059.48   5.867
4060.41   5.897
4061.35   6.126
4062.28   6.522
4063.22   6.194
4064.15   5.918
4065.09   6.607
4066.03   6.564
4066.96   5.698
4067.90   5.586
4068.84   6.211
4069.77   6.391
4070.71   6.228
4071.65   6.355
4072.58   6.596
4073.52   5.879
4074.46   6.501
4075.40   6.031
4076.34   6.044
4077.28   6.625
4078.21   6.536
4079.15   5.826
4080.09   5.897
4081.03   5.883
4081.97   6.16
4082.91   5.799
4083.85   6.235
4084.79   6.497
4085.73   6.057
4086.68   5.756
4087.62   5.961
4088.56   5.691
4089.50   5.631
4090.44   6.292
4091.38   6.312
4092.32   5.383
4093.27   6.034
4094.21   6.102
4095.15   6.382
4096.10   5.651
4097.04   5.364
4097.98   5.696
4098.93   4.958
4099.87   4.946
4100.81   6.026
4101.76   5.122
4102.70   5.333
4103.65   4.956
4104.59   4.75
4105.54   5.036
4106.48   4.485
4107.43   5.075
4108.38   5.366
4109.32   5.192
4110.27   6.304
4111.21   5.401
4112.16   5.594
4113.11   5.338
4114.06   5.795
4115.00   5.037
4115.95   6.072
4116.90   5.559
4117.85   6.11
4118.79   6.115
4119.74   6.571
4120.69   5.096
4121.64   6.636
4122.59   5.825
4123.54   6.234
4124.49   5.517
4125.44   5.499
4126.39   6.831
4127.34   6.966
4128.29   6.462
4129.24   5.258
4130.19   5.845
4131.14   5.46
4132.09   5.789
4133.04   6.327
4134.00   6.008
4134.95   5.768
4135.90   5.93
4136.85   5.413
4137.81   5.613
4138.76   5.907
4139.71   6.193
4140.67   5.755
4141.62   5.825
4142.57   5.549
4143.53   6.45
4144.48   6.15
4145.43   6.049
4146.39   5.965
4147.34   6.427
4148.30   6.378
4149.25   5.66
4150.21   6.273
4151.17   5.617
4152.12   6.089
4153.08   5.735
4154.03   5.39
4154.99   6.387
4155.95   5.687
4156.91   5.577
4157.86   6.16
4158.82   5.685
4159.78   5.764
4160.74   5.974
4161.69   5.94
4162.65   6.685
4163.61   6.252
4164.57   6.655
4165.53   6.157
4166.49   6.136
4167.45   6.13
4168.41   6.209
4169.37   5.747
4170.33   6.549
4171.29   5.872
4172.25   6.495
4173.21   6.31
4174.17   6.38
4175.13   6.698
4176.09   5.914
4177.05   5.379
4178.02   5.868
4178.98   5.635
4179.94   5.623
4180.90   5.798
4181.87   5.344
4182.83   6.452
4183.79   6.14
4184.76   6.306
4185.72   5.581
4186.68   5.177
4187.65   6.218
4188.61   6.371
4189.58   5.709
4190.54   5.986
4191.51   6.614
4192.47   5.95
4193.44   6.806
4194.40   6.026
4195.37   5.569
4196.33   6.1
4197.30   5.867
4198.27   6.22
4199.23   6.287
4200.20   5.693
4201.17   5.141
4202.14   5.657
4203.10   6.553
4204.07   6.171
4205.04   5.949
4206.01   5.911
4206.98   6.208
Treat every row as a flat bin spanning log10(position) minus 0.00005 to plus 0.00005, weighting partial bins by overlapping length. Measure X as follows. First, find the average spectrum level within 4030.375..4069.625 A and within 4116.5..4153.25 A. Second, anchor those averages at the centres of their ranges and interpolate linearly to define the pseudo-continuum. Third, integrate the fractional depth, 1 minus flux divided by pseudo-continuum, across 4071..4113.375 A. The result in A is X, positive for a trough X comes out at 2.09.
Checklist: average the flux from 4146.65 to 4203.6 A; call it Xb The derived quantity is 6.02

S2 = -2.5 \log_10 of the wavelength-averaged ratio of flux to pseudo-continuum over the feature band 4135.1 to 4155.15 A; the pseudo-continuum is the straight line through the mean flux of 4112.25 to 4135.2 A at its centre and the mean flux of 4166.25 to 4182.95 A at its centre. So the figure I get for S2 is 0.01 mag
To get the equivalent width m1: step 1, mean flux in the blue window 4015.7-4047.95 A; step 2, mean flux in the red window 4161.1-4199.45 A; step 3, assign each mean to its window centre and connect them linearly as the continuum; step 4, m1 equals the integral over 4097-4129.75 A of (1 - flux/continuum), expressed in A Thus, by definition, 2.5 A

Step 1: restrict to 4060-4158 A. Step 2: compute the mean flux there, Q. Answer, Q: 5.88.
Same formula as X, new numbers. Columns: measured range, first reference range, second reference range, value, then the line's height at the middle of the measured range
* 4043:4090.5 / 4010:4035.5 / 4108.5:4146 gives -1.2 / 6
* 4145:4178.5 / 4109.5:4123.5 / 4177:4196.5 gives -0.9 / 5.9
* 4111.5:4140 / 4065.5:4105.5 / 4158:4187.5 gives 0.3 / 5.96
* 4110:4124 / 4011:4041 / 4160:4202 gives 0.5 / 6.07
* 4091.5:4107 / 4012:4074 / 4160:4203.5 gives 1.8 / 6.11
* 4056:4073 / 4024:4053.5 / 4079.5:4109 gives -0.9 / 5.88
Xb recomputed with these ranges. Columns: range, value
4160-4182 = 6.08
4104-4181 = 5.89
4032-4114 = 5.94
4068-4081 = 6.21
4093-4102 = 5.63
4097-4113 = 5.27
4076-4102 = 5.89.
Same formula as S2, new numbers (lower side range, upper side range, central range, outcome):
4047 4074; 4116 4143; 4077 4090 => 0.01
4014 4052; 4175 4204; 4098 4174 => 0.03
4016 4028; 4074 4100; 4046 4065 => -0.02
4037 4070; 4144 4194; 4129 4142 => 0.05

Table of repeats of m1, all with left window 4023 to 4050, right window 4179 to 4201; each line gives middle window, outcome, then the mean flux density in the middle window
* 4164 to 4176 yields -0.6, 6.27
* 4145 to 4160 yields 0.1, 5.93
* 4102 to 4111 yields 1.3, 5.18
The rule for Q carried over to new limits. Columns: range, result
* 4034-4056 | 6.2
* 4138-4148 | 6.02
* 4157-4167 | 6.12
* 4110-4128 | 5.92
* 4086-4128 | 5.69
